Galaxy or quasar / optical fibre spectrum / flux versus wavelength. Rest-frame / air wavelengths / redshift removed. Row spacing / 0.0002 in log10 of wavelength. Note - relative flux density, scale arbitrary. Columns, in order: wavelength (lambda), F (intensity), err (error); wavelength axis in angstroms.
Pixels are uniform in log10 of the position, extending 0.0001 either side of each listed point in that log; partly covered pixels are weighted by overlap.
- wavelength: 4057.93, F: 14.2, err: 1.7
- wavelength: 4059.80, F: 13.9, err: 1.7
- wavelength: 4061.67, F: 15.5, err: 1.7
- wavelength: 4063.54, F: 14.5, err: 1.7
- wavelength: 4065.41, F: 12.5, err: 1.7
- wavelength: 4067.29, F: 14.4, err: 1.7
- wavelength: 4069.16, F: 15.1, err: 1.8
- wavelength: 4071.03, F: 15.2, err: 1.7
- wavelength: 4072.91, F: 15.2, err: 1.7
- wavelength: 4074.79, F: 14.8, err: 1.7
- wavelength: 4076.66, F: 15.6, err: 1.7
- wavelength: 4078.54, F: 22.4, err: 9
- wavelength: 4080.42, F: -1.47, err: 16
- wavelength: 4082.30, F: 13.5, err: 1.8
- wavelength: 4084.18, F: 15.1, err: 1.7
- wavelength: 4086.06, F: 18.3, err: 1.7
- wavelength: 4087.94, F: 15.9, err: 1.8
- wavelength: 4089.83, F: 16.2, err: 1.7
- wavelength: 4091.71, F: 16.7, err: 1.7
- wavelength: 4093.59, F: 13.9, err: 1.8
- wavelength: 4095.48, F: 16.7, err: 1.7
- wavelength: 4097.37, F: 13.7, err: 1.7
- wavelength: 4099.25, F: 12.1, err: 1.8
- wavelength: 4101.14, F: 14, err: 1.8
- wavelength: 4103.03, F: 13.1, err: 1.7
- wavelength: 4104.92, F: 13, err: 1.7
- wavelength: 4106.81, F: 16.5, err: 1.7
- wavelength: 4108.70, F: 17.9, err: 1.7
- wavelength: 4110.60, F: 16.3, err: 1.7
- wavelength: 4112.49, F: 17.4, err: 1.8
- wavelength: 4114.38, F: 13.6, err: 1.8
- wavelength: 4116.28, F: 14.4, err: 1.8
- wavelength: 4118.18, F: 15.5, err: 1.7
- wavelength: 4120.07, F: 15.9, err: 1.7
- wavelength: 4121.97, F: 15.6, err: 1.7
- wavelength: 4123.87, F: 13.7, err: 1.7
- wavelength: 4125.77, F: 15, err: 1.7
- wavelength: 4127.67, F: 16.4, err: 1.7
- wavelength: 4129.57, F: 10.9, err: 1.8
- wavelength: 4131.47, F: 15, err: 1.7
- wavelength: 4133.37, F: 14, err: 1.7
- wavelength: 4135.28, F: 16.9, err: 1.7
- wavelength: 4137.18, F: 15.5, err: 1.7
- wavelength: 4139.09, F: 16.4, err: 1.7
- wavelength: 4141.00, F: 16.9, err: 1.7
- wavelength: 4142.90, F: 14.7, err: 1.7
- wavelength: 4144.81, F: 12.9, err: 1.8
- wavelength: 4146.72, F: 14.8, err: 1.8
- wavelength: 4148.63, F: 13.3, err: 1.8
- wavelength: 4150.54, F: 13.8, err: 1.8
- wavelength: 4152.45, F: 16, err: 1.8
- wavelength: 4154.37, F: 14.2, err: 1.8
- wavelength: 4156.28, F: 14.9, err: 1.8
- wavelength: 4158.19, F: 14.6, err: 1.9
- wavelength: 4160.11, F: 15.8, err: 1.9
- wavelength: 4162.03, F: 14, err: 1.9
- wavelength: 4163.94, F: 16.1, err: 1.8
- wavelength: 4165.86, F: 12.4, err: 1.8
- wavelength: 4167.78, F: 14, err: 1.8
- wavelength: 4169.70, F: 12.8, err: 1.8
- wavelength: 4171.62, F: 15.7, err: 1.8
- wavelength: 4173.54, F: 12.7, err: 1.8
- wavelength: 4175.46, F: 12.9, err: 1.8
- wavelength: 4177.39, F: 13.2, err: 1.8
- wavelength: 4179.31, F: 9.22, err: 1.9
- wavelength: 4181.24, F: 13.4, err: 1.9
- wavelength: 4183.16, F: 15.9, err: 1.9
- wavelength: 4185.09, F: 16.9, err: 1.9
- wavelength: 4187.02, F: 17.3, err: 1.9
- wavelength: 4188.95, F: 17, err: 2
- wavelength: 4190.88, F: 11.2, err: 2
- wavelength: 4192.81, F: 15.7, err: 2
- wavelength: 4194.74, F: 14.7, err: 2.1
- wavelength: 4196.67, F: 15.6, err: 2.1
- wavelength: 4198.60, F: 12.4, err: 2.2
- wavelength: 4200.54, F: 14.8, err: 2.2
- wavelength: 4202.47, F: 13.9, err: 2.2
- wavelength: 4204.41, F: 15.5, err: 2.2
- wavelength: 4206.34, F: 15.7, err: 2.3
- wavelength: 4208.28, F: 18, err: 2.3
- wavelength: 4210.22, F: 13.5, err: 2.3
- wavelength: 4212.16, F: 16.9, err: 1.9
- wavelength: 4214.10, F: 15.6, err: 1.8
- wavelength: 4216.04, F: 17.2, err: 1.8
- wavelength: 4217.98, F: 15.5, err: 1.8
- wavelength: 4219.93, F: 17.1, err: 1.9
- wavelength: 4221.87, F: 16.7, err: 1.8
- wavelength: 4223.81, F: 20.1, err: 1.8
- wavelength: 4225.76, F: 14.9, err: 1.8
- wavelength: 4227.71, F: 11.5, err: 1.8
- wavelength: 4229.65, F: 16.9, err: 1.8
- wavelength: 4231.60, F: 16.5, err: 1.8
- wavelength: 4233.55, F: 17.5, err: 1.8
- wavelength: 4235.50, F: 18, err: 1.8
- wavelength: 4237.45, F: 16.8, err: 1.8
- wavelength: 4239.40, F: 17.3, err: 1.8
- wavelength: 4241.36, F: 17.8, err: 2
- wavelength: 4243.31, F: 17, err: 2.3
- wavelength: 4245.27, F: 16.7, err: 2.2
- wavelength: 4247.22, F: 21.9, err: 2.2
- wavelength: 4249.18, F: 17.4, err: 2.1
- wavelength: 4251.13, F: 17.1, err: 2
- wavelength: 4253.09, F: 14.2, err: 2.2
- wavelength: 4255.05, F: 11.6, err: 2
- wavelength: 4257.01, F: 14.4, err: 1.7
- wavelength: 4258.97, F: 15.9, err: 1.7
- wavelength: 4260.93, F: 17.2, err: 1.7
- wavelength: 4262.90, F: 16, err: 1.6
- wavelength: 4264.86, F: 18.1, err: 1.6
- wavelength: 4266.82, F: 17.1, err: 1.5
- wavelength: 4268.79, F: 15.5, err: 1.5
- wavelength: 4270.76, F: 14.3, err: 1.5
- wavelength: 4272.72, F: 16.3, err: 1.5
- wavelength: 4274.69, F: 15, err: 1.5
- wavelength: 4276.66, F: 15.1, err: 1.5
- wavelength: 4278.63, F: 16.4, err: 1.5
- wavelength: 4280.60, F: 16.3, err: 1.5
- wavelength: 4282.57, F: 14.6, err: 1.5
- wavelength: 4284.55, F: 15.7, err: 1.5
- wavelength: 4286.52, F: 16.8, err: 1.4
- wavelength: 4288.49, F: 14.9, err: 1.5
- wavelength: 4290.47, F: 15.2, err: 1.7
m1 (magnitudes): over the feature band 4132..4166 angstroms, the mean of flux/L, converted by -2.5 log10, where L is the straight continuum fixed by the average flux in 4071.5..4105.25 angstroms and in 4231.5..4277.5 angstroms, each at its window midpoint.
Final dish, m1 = 0.02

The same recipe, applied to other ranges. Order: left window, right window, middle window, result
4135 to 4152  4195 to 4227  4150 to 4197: 0.069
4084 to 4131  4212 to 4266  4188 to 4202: 0.114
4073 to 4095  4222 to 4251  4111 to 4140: 0.019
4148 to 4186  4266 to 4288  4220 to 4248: -0.135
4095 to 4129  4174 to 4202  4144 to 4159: 0.021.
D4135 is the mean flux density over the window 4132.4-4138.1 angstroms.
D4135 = 15.5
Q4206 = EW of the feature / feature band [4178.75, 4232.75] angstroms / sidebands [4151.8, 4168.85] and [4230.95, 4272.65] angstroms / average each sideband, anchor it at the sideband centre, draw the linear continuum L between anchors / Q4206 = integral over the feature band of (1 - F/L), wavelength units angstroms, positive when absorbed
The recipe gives 0.7 angstroms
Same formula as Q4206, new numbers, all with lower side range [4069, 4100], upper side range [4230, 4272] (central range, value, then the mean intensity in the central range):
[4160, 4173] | 1.12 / 14.3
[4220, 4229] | 0.17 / 16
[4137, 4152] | 0.54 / 14.8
